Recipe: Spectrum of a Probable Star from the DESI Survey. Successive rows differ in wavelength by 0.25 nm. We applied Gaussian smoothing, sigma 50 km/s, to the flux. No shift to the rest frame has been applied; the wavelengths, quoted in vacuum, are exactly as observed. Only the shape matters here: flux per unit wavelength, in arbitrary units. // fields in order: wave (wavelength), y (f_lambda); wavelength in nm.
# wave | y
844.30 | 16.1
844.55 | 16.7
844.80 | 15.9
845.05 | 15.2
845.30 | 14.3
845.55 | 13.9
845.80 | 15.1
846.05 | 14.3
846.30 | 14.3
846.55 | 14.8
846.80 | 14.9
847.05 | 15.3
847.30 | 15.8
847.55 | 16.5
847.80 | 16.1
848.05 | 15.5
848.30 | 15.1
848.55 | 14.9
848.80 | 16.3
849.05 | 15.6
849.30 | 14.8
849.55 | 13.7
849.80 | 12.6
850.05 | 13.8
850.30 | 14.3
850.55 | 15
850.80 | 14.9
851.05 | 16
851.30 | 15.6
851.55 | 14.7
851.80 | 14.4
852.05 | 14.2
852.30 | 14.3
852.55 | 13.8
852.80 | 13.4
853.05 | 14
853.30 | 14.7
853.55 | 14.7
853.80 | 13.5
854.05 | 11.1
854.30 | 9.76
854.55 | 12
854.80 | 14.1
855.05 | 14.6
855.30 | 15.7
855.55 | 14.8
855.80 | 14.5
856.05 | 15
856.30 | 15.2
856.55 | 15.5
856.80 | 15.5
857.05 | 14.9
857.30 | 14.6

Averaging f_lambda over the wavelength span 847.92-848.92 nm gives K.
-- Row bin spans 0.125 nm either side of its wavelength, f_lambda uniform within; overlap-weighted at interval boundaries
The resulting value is 15.4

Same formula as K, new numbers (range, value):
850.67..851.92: 15.1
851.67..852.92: 14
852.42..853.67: 14.1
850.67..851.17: 15.4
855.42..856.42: 14.9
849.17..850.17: 13.7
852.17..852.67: 14.1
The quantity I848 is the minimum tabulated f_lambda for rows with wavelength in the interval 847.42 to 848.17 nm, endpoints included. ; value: 15.5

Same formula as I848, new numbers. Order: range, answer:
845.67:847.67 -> 14.3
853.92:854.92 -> 9.76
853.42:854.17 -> 11.1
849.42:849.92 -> 12.6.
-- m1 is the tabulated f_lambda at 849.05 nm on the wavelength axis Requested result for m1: 15.6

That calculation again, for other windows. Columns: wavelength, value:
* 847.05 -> 15.3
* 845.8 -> 15.1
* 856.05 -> 15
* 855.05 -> 14.6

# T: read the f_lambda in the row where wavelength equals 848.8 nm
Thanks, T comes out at 16.3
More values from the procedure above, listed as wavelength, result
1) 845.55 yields 13.9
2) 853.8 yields 13.5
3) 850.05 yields 13.8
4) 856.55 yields 15.5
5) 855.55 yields 14.8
